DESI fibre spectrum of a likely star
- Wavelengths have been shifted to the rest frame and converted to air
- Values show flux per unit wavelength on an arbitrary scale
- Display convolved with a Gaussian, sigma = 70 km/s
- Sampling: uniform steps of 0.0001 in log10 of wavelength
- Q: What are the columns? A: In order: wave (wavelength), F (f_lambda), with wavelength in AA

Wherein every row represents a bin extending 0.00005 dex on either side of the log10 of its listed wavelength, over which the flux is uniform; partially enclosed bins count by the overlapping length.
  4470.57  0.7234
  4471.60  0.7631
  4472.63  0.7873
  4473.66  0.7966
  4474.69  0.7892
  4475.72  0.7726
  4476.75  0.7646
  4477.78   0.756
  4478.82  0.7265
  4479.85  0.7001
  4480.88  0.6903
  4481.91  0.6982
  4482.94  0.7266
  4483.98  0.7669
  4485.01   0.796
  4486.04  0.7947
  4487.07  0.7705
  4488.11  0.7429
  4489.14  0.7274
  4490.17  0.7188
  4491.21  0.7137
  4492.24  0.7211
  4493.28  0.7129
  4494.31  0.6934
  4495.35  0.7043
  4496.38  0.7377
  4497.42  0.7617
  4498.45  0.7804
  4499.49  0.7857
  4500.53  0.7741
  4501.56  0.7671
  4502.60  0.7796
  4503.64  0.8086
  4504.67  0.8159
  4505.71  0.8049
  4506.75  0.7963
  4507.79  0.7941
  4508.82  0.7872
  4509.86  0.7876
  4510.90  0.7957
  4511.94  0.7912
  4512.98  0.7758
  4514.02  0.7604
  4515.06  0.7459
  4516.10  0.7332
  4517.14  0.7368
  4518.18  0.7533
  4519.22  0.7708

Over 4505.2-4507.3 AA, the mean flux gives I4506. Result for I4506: 0.799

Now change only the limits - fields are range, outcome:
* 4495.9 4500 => 0.766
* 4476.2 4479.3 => 0.748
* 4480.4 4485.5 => 0.735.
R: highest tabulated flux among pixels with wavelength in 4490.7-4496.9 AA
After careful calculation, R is 0.7377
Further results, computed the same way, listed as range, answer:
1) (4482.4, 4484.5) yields 0.7669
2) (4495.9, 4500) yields 0.7857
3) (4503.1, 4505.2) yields 0.8159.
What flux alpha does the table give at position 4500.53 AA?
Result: 0.7741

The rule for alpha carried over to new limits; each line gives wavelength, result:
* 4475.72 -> 0.7726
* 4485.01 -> 0.796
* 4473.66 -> 0.7966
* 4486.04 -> 0.7947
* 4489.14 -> 0.7274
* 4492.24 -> 0.7211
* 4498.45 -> 0.7804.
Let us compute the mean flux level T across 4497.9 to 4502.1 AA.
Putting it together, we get 0.777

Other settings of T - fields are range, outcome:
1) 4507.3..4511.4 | 0.792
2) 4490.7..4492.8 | 0.717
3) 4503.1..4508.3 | 0.803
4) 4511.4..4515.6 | 0.768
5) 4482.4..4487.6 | 0.77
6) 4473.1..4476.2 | 0.786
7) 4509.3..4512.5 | 0.79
